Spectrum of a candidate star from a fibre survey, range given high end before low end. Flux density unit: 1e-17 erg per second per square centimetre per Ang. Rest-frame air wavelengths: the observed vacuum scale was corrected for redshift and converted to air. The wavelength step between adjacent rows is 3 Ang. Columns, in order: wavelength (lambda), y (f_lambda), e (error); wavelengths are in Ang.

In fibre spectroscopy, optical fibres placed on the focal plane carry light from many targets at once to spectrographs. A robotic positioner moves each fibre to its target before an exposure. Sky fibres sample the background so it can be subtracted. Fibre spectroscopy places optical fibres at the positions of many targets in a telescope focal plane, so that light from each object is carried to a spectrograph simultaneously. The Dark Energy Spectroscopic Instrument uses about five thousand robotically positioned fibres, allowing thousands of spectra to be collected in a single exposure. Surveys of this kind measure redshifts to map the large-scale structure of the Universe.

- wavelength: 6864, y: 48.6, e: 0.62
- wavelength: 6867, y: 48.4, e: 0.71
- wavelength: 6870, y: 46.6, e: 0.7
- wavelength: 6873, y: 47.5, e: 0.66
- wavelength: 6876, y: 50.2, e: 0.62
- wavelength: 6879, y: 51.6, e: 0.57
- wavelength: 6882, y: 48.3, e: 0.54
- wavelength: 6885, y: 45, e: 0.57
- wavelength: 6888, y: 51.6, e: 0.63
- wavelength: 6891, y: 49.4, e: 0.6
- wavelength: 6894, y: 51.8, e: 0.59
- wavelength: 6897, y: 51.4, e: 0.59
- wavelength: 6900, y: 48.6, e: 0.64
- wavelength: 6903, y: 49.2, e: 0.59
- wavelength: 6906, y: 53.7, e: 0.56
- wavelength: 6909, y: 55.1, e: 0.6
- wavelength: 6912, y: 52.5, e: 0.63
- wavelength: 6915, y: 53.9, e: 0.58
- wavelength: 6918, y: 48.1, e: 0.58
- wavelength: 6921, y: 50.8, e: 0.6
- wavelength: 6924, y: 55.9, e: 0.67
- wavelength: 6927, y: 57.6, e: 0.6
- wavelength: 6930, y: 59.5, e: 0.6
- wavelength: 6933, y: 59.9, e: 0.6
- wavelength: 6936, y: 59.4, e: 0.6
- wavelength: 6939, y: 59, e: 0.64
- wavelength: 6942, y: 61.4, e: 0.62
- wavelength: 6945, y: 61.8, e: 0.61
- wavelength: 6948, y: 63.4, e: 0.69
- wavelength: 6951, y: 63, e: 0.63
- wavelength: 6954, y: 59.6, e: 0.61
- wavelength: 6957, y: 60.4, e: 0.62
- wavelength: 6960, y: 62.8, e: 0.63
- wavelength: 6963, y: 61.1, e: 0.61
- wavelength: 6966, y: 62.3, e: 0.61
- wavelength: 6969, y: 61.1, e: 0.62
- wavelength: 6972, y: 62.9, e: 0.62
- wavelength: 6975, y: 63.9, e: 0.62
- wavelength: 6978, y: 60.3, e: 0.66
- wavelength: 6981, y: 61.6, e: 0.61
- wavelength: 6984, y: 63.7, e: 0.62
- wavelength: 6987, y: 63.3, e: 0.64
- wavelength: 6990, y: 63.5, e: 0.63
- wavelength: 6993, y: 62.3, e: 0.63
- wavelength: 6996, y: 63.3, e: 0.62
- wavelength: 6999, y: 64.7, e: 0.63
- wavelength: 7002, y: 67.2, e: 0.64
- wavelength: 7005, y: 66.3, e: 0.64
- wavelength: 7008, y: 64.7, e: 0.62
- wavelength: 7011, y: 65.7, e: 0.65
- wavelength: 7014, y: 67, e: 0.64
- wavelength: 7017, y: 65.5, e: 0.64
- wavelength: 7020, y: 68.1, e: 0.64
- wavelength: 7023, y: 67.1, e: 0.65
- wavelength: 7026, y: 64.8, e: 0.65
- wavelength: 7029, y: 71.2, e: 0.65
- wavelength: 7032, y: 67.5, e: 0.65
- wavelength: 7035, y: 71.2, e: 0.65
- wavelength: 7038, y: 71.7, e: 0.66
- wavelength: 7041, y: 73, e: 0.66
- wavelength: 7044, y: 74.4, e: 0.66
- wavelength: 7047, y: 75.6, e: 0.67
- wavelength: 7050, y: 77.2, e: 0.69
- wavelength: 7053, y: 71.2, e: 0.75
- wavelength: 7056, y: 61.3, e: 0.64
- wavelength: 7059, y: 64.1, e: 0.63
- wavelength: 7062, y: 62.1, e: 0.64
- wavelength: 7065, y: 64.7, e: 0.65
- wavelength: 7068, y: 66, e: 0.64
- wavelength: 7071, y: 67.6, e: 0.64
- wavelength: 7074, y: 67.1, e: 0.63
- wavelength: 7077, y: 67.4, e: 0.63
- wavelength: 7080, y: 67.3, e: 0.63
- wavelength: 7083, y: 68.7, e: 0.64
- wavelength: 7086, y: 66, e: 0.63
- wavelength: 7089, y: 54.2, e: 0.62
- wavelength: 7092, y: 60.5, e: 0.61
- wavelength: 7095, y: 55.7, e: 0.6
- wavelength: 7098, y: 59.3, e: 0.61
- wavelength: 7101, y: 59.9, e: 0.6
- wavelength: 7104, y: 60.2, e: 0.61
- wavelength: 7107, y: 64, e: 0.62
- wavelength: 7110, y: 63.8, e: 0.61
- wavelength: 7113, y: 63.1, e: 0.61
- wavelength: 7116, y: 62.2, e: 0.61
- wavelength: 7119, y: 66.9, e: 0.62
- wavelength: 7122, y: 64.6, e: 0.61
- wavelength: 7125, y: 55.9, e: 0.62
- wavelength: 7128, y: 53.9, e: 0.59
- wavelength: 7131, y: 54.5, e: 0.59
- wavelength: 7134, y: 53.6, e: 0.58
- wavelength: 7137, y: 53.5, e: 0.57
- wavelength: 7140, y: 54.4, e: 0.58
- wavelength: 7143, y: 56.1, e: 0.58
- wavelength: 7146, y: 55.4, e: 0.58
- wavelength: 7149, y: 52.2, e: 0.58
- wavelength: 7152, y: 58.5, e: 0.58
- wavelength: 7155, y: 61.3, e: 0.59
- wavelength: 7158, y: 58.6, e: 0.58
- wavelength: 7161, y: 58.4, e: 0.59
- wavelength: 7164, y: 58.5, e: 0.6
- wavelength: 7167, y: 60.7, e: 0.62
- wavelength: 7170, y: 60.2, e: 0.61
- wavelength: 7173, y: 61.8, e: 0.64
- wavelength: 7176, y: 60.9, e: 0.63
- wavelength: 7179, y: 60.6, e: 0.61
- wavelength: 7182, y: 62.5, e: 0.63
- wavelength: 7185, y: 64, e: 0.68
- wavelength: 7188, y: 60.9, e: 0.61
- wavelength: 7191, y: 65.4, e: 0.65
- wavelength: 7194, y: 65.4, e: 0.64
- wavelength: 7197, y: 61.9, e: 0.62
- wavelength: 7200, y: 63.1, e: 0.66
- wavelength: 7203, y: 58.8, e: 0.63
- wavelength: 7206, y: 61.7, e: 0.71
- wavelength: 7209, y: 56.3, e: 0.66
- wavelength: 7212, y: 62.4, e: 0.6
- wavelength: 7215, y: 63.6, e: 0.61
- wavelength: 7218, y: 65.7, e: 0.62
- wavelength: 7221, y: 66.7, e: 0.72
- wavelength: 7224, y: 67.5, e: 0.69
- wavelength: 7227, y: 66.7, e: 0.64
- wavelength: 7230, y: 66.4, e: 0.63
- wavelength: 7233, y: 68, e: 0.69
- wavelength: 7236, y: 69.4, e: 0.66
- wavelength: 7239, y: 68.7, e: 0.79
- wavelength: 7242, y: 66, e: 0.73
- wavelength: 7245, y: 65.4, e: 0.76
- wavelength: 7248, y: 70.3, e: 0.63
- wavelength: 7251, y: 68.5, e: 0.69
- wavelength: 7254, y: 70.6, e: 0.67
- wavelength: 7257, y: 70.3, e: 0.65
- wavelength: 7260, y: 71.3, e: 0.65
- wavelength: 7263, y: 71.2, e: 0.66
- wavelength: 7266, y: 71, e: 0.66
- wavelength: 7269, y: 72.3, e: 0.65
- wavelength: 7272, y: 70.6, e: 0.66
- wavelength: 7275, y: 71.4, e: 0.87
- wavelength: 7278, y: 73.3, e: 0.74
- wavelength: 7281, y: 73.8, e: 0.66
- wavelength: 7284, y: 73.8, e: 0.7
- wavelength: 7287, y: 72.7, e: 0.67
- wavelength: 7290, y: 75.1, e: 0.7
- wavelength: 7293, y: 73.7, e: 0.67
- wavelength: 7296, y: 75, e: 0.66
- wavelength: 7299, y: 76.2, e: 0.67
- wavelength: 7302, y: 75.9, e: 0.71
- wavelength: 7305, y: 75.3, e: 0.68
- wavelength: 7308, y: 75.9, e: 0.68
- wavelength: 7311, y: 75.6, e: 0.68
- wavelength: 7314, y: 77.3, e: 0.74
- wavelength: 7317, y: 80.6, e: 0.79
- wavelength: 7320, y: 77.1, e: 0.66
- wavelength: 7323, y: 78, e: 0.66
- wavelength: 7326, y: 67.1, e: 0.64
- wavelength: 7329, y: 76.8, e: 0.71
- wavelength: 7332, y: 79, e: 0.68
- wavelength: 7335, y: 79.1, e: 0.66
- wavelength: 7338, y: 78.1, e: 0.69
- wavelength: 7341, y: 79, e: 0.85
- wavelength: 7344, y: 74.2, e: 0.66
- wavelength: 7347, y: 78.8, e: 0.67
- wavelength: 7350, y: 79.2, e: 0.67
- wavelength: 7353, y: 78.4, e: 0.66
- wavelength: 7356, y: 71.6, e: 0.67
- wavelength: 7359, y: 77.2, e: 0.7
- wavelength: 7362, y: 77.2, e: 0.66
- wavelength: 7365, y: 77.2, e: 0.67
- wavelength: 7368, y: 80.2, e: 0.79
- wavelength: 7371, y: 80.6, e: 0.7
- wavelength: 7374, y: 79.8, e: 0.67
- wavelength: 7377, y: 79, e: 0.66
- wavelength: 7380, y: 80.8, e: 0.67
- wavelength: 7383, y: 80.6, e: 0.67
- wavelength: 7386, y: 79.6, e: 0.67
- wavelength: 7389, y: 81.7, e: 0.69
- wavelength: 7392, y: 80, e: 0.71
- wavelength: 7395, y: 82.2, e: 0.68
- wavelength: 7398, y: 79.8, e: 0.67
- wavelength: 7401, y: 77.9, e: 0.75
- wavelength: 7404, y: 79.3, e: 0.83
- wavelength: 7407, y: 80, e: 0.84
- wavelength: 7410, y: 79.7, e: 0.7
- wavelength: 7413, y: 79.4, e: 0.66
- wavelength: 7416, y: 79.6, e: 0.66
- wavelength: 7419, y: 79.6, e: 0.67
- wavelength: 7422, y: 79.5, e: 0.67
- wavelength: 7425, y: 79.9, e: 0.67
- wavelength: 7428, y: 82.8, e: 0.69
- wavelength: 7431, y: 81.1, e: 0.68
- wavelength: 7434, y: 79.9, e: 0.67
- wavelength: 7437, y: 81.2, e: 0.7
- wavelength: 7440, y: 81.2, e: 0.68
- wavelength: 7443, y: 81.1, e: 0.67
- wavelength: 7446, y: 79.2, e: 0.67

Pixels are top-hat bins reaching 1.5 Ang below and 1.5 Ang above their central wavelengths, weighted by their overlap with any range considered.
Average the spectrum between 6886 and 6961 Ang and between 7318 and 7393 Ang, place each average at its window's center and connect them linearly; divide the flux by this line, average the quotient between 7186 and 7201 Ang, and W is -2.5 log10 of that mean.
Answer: 0.10 mag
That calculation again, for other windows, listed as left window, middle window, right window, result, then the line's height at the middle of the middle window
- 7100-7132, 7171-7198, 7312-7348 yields 0.060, 66.1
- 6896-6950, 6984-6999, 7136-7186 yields -0.122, 56.6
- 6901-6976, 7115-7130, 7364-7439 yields 0.110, 66.9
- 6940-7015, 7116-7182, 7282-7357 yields 0.192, 69.6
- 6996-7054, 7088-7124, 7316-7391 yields 0.164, 71.2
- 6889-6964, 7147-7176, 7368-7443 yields 0.156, 68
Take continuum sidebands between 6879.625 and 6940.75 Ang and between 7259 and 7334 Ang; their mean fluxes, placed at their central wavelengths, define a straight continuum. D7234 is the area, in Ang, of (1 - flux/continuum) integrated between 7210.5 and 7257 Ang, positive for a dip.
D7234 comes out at 2.5 Ang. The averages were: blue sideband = 53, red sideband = 74.5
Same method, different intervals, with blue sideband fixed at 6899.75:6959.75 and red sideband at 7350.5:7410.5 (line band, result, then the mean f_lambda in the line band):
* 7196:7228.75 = 3.6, 63.2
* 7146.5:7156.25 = 1.6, 57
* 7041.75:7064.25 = -2.3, 69.4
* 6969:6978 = -0.5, 62.5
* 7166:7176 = 1.1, 60.9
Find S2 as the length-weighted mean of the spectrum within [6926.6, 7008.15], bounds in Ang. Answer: 62.2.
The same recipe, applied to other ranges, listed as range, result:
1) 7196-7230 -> 63.3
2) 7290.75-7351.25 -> 76.6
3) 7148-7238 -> 62.4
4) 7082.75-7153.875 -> 58.9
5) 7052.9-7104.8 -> 63.4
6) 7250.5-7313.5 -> 73.2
